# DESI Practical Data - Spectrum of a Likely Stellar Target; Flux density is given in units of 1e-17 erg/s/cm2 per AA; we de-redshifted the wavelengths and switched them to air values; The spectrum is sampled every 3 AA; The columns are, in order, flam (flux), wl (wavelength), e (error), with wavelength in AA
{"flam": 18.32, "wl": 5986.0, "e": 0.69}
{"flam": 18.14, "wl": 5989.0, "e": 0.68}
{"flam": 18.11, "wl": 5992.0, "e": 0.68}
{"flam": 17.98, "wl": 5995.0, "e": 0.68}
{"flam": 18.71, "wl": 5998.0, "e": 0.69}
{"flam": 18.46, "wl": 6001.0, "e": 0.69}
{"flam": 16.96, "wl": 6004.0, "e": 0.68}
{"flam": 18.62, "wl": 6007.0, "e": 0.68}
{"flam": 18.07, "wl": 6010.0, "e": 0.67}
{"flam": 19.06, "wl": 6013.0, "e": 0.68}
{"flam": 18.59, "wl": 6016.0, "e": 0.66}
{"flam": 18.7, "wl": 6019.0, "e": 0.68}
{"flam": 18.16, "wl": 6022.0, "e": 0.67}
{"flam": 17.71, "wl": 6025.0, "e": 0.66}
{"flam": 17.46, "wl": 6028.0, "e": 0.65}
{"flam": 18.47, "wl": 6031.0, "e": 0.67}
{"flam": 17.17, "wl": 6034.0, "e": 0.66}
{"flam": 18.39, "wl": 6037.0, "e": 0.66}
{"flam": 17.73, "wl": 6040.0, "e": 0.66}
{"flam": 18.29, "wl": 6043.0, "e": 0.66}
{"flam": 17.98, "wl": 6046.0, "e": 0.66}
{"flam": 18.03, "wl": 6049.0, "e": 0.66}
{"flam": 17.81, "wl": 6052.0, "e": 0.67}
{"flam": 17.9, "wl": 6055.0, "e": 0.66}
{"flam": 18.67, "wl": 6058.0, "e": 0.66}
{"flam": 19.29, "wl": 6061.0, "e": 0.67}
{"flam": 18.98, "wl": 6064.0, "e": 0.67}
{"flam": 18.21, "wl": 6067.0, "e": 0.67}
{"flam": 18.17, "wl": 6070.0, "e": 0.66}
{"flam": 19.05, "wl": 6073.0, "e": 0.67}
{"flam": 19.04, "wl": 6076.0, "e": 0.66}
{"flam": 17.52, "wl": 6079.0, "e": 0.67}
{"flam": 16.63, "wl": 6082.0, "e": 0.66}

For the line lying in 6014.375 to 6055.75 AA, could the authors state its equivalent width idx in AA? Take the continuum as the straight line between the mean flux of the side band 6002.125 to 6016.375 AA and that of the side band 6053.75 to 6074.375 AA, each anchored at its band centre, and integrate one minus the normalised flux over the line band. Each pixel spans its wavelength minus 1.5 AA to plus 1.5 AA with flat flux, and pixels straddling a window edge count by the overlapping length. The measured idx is 0.9 AA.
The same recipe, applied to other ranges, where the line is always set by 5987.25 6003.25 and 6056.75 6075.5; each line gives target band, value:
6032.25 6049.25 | 0.6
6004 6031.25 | 0.2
